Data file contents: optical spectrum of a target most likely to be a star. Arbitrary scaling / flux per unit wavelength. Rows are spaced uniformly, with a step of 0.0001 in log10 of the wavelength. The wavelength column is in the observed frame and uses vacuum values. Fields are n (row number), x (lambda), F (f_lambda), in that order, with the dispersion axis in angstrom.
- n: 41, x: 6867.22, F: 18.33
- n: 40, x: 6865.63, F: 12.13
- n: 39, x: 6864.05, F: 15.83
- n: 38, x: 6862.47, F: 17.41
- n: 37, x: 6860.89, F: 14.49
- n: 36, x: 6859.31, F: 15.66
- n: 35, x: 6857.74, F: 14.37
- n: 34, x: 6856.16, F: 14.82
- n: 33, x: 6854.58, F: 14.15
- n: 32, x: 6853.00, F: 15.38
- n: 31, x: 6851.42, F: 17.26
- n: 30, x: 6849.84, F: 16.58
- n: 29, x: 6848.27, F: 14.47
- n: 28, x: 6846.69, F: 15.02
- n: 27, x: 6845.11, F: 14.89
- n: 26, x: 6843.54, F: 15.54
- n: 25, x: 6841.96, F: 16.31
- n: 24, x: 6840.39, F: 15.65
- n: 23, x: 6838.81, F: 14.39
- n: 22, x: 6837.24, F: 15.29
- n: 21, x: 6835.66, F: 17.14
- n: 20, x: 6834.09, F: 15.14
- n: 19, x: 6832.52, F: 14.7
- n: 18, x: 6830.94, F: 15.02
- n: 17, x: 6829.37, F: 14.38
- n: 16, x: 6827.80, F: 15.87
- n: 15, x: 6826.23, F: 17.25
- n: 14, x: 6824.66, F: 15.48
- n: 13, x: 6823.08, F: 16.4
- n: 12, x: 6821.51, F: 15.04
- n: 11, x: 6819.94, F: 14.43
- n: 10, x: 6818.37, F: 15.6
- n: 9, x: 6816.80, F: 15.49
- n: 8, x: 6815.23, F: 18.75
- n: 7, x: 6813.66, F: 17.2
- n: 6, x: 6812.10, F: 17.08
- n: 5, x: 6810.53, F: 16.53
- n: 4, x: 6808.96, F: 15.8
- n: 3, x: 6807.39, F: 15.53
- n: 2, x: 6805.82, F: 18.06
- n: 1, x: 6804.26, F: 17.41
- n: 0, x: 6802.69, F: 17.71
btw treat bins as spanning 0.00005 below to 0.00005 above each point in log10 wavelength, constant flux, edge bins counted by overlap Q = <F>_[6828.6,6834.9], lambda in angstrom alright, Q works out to 14.8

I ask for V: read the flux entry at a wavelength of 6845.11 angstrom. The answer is 14.89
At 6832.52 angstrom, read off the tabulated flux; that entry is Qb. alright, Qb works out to 14.7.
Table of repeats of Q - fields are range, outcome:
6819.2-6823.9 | 15.3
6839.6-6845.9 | 15.6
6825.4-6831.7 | 15.7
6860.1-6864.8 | 15.9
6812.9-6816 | 18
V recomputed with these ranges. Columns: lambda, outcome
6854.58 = 14.15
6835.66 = 17.14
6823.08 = 16.4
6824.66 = 15.48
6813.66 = 17.2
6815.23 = 18.75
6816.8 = 15.49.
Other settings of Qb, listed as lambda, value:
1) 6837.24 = 15.29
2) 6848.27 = 14.47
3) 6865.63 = 12.13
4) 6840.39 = 15.65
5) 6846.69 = 15.02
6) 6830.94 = 15.02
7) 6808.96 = 15.8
